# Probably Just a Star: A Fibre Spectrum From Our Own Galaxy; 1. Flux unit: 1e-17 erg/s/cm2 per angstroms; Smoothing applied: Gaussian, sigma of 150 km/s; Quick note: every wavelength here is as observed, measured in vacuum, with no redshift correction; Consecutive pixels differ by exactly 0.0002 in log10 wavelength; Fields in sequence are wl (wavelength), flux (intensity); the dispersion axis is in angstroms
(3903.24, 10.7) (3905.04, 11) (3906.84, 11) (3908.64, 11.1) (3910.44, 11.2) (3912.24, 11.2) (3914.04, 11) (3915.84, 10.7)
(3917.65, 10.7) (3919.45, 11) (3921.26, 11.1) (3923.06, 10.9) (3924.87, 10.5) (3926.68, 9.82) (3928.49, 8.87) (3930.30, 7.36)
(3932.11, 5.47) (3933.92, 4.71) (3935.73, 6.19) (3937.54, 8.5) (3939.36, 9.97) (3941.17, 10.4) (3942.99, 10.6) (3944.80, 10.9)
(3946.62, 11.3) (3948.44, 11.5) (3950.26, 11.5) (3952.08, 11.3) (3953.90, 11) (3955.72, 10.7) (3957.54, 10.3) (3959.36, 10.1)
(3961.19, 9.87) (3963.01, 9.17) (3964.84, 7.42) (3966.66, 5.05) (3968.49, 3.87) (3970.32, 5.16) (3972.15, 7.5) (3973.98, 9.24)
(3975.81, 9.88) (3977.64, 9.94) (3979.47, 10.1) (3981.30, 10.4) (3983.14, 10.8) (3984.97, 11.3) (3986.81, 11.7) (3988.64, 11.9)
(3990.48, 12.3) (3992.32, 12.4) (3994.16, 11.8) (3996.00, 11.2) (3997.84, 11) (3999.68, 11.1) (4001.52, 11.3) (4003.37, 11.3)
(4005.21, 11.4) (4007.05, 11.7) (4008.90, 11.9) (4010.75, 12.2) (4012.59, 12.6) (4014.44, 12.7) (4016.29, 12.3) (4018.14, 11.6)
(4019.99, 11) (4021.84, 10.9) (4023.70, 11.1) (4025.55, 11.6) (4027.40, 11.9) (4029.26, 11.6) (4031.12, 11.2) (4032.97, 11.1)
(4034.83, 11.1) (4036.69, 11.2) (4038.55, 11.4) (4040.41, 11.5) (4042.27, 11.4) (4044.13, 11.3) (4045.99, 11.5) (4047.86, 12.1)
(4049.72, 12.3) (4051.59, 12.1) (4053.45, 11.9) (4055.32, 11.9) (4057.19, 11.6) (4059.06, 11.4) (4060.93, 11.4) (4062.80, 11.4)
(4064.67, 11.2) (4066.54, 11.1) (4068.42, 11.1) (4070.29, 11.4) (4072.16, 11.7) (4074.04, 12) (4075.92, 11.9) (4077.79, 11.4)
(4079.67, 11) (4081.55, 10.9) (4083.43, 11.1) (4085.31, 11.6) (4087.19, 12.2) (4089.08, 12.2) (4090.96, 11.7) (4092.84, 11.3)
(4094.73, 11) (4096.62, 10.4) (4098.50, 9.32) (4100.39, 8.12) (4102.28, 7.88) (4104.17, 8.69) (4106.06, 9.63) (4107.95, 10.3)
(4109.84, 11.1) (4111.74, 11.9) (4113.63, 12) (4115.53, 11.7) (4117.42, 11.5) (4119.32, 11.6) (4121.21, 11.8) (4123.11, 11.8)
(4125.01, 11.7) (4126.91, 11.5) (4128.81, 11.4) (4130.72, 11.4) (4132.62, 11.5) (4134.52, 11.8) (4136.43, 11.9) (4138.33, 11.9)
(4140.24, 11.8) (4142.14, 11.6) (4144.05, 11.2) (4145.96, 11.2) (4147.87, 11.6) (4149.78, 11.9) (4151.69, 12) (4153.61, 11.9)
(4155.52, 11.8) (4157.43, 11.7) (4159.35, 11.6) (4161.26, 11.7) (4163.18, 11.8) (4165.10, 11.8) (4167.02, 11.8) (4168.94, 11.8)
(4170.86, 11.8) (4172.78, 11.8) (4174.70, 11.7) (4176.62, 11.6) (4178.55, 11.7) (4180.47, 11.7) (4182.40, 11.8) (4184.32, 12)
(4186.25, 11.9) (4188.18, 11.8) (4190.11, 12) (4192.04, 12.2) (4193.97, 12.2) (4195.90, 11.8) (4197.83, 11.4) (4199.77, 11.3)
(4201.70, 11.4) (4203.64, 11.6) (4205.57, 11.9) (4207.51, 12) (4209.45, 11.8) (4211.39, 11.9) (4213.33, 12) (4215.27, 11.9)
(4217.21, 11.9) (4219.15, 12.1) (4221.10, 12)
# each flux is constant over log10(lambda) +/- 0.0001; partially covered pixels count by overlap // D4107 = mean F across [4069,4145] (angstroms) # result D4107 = 11.2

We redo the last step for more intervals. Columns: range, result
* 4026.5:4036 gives 11.4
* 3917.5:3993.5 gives 9.59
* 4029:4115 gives 11.2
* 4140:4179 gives 11.7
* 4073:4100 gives 11.2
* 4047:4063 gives 11.8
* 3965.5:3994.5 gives 9.53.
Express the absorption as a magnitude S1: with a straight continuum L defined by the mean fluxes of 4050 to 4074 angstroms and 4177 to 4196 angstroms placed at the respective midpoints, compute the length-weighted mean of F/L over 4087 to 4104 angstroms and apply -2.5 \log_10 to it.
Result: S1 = 0.13 mag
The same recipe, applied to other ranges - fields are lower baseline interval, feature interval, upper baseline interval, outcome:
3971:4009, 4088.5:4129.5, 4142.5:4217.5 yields 0.06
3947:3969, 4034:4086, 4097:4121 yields -0.14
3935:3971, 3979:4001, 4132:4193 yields -0.17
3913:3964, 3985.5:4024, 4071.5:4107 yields -0.15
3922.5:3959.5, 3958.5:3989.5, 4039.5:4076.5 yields 0.13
